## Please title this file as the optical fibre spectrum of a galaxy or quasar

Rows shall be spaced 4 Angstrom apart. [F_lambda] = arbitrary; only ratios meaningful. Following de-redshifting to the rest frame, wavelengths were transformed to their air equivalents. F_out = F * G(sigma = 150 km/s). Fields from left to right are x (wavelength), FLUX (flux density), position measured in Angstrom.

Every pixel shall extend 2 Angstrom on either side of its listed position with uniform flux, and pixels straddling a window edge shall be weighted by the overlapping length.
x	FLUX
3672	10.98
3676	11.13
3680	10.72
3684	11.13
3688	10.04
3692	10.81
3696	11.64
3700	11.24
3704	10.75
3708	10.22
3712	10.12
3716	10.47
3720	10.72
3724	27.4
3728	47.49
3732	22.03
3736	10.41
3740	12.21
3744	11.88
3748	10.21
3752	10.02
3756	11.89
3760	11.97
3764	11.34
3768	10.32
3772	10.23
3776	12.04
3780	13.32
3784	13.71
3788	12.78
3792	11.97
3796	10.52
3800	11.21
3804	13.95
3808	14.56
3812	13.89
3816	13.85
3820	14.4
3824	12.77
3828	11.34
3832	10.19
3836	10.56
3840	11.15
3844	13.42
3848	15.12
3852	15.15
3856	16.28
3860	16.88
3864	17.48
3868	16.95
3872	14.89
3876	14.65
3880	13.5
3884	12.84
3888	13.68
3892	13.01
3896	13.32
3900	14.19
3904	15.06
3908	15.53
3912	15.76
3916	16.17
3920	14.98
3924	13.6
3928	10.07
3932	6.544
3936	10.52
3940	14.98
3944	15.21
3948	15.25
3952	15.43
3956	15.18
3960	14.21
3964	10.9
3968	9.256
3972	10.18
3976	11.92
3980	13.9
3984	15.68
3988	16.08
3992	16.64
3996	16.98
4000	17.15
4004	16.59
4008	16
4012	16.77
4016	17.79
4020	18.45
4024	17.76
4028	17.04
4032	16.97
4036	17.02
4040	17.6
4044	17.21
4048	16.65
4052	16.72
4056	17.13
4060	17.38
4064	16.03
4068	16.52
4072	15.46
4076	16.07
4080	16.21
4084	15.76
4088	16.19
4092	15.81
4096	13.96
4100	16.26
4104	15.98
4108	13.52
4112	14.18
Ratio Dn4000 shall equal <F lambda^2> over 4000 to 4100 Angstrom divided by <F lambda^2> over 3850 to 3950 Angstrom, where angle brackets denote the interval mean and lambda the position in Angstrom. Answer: 1.26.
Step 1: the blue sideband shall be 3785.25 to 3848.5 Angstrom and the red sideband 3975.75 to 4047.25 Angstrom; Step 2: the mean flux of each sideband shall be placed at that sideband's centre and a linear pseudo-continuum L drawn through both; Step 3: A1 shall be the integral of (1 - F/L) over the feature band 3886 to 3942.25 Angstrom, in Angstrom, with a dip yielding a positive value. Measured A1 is 4.54 Angstrom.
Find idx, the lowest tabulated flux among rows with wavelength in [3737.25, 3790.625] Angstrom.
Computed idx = 10.02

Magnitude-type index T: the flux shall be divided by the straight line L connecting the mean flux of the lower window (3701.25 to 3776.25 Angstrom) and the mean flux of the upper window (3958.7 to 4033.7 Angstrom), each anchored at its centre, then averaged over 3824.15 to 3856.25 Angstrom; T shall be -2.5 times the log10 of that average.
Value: 0.16 mag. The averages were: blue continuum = 14.3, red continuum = 15.3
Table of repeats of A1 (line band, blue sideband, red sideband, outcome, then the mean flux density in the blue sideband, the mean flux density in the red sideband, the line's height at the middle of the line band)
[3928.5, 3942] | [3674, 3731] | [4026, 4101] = 4.4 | 14.7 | 16.4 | 15.8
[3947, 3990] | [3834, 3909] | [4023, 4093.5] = 5.9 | 14.4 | 16.6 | 15.6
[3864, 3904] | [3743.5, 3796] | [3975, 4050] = -1.1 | 11.6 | 16.6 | 14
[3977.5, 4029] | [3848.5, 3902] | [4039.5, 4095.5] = -2.4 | 14.8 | 16.4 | 15.9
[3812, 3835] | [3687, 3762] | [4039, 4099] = 3.6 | 14.3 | 16.3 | 14.9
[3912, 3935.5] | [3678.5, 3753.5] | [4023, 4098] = 4.7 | 14.2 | 16.5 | 15.6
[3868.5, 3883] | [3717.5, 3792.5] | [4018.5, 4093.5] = 1.0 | 14.9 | 16.7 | 15.6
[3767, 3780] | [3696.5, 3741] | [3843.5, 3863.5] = 3.9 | 16.6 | 15.7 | 16.2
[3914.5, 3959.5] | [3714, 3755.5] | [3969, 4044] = 8.0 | 17.1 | 16.1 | 16.3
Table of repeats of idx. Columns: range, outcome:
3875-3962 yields 6.544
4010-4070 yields 16.03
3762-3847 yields 10.19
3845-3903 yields 12.84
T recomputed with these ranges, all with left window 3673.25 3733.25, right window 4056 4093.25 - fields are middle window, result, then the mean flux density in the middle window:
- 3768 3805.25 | 0.253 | 12.1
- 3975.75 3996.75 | 0.038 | 15.4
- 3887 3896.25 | 0.172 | 13.3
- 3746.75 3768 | 0.340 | 11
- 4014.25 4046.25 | -0.091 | 17.5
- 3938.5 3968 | 0.124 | 14.1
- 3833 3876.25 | 0.056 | 14.7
